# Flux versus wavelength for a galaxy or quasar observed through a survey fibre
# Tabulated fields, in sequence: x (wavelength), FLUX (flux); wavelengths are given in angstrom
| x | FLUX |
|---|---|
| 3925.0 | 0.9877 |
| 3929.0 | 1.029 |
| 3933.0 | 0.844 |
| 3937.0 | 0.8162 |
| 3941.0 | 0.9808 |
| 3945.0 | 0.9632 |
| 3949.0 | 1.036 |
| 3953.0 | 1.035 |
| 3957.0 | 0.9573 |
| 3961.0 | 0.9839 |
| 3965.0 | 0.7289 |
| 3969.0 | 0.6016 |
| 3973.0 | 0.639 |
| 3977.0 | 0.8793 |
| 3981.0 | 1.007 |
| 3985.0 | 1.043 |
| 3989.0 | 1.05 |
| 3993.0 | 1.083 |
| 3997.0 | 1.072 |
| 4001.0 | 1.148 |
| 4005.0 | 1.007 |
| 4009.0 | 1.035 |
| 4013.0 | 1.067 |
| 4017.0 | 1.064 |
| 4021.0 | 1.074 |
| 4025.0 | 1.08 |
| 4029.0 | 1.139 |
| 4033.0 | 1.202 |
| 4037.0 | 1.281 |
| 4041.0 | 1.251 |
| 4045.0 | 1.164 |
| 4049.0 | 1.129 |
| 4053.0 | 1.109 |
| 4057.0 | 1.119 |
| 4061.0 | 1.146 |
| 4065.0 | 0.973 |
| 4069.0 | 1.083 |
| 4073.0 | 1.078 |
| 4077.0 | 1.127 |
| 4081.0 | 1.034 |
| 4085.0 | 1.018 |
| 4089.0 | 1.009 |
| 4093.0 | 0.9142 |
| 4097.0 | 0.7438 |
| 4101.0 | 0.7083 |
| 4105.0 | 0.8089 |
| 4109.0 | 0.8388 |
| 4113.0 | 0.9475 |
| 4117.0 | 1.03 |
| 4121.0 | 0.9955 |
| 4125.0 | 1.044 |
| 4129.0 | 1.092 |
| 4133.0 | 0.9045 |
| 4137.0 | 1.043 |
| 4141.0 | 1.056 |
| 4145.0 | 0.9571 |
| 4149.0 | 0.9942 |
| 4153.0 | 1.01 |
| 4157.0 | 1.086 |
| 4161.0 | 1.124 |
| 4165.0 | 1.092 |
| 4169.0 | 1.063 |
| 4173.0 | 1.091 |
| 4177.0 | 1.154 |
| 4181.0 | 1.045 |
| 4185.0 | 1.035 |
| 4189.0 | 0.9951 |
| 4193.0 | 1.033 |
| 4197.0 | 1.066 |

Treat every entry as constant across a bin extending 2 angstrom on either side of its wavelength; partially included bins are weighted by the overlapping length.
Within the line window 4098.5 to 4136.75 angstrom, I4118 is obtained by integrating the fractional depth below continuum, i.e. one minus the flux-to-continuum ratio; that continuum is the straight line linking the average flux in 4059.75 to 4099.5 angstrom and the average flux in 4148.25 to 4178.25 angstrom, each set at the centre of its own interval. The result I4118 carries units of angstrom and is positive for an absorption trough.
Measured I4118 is 3.9 angstrom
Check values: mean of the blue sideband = 1.01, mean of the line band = 0.933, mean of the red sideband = 1.08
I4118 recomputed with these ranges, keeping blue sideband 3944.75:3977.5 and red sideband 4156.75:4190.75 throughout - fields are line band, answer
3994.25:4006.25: -2.4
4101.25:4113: 2.1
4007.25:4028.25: -3.4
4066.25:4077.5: -1.3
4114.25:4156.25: 1.0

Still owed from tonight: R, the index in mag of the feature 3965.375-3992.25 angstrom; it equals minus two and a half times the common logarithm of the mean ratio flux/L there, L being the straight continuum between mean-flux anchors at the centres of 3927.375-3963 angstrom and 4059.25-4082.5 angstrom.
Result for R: 0.14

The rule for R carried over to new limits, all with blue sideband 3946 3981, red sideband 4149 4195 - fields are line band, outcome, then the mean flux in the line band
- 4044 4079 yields -0.15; 1.1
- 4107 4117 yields 0.10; 0.921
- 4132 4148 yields 0.04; 0.996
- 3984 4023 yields -0.18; 1.06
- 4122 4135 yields 0.01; 1.01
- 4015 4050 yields -0.23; 1.15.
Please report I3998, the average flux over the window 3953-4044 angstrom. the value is 1.02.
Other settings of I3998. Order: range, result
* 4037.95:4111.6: 1.02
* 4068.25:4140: 0.967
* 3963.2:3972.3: 0.66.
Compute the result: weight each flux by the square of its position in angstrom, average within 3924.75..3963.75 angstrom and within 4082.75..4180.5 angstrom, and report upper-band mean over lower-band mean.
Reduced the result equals 1.1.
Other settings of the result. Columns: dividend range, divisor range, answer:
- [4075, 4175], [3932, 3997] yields 1.16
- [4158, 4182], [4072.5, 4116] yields 1.23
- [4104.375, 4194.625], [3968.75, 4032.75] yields 1.08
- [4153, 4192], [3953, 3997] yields 1.29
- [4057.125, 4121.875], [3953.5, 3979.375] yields 1.26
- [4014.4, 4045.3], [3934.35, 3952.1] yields 1.27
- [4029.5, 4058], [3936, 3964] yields 1.28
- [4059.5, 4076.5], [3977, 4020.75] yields 1.06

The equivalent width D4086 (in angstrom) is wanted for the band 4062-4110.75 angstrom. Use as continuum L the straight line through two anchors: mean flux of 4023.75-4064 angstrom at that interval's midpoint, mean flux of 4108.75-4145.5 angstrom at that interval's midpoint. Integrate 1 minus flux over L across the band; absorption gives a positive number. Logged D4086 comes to 5.9 angstrom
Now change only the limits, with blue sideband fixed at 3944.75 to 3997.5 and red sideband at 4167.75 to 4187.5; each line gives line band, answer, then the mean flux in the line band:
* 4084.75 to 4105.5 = 3.23 angstrom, 0.859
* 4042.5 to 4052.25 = -1.62 angstrom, 1.15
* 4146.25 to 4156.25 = 0.46 angstrom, 1.01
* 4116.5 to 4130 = 0.00 angstrom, 1.04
